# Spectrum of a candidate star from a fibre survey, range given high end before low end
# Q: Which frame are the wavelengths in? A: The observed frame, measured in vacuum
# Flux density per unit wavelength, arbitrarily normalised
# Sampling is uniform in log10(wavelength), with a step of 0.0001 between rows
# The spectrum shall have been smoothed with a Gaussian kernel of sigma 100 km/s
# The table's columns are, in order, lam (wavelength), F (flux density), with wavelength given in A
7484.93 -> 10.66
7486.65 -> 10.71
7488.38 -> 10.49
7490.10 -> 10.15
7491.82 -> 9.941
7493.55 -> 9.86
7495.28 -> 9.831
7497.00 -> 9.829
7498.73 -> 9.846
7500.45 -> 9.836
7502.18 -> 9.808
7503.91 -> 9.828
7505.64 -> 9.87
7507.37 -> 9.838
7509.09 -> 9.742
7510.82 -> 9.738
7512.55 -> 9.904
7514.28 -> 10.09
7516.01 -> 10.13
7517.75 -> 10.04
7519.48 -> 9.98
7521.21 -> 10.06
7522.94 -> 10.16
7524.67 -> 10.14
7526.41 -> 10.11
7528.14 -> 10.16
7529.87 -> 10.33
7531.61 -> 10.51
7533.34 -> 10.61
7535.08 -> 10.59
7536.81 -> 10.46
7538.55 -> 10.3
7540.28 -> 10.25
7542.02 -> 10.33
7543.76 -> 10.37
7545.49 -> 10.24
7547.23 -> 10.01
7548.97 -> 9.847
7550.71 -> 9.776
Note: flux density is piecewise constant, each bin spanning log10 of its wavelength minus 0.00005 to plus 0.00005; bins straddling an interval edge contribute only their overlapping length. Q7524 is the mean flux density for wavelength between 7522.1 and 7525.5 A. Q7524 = 10.2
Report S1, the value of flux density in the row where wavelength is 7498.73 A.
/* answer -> 9.846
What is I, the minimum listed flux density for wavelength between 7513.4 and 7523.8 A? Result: 9.98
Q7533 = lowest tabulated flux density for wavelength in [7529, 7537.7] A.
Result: 10.33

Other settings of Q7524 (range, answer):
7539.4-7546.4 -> 10.3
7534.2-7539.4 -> 10.4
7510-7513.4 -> 9.82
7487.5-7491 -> 10.3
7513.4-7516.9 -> 10.1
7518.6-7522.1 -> 10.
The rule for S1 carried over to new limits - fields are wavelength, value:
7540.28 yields 10.25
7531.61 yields 10.51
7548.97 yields 9.847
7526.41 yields 10.11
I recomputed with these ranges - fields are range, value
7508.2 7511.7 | 9.738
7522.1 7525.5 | 10.14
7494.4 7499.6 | 9.829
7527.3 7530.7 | 10.16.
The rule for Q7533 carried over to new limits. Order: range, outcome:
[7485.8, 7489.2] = 10.49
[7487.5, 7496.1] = 9.831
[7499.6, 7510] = 9.742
